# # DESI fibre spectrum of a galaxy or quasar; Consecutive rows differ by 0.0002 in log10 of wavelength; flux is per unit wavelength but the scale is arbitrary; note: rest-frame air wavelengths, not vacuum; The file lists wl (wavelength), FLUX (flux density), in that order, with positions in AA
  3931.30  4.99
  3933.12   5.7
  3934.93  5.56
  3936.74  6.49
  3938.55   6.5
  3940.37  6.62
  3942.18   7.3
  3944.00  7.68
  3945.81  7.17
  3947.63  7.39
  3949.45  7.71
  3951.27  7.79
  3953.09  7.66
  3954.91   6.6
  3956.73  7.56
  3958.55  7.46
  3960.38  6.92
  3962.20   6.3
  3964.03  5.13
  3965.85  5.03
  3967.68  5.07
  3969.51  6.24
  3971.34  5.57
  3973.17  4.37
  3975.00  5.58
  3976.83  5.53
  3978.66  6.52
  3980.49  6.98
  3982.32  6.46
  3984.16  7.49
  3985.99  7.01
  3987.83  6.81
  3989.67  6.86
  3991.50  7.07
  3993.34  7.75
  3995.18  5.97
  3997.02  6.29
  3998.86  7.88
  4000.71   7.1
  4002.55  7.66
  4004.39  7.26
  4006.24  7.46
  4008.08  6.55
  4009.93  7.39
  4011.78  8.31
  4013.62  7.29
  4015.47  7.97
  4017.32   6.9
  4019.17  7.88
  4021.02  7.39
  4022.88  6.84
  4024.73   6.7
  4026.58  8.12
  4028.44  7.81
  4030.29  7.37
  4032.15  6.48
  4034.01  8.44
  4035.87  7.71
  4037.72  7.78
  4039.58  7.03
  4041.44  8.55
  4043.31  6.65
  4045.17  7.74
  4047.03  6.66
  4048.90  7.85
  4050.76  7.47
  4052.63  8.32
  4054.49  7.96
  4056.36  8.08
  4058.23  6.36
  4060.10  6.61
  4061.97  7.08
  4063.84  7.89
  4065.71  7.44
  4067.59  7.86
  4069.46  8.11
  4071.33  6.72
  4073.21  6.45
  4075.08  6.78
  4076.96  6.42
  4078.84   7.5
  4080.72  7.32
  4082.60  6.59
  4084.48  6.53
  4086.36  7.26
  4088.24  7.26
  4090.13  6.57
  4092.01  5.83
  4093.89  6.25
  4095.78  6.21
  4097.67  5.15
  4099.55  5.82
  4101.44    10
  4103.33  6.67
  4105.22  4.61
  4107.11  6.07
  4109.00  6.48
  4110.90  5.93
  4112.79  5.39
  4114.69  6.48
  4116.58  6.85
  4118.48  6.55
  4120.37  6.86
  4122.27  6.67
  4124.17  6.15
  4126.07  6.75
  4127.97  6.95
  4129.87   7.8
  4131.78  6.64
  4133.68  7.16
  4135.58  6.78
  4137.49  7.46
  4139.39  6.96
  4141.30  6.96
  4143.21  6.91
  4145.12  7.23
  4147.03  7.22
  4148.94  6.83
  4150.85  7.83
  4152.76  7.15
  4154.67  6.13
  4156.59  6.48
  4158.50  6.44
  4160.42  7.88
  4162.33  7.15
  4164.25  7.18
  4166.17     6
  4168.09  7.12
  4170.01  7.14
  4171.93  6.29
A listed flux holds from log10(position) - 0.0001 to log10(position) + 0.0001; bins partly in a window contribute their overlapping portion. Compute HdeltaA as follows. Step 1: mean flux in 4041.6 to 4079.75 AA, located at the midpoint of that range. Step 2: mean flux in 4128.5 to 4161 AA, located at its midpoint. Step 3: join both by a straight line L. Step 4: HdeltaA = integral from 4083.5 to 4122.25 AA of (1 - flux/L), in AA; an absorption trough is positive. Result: 4.0 AA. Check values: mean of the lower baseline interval 7.32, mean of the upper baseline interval 7.04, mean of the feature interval 6.44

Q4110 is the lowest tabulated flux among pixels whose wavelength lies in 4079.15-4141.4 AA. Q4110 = 4.61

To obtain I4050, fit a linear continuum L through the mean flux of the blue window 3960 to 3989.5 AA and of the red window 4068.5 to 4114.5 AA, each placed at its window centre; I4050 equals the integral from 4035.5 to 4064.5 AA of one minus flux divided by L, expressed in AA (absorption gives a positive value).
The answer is -4.89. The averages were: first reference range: 6.07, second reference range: 6.58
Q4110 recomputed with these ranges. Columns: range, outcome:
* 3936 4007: 4.37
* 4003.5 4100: 5.15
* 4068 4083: 6.42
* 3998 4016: 6.55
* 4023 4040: 6.48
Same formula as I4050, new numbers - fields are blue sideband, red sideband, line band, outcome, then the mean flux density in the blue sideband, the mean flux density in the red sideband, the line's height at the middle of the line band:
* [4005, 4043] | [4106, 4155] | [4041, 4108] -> 1.40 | 7.48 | 6.78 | 7.15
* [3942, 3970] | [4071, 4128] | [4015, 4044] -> -3.50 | 6.81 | 6.54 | 6.67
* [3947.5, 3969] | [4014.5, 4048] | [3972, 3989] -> 1.51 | 6.68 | 7.44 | 6.91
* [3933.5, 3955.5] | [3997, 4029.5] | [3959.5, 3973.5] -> 2.97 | 7.02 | 7.41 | 7.14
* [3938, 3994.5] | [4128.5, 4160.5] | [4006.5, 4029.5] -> -2.29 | 6.65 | 7.02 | 6.76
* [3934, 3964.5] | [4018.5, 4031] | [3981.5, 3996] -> 0.55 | 6.96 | 7.44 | 7.21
